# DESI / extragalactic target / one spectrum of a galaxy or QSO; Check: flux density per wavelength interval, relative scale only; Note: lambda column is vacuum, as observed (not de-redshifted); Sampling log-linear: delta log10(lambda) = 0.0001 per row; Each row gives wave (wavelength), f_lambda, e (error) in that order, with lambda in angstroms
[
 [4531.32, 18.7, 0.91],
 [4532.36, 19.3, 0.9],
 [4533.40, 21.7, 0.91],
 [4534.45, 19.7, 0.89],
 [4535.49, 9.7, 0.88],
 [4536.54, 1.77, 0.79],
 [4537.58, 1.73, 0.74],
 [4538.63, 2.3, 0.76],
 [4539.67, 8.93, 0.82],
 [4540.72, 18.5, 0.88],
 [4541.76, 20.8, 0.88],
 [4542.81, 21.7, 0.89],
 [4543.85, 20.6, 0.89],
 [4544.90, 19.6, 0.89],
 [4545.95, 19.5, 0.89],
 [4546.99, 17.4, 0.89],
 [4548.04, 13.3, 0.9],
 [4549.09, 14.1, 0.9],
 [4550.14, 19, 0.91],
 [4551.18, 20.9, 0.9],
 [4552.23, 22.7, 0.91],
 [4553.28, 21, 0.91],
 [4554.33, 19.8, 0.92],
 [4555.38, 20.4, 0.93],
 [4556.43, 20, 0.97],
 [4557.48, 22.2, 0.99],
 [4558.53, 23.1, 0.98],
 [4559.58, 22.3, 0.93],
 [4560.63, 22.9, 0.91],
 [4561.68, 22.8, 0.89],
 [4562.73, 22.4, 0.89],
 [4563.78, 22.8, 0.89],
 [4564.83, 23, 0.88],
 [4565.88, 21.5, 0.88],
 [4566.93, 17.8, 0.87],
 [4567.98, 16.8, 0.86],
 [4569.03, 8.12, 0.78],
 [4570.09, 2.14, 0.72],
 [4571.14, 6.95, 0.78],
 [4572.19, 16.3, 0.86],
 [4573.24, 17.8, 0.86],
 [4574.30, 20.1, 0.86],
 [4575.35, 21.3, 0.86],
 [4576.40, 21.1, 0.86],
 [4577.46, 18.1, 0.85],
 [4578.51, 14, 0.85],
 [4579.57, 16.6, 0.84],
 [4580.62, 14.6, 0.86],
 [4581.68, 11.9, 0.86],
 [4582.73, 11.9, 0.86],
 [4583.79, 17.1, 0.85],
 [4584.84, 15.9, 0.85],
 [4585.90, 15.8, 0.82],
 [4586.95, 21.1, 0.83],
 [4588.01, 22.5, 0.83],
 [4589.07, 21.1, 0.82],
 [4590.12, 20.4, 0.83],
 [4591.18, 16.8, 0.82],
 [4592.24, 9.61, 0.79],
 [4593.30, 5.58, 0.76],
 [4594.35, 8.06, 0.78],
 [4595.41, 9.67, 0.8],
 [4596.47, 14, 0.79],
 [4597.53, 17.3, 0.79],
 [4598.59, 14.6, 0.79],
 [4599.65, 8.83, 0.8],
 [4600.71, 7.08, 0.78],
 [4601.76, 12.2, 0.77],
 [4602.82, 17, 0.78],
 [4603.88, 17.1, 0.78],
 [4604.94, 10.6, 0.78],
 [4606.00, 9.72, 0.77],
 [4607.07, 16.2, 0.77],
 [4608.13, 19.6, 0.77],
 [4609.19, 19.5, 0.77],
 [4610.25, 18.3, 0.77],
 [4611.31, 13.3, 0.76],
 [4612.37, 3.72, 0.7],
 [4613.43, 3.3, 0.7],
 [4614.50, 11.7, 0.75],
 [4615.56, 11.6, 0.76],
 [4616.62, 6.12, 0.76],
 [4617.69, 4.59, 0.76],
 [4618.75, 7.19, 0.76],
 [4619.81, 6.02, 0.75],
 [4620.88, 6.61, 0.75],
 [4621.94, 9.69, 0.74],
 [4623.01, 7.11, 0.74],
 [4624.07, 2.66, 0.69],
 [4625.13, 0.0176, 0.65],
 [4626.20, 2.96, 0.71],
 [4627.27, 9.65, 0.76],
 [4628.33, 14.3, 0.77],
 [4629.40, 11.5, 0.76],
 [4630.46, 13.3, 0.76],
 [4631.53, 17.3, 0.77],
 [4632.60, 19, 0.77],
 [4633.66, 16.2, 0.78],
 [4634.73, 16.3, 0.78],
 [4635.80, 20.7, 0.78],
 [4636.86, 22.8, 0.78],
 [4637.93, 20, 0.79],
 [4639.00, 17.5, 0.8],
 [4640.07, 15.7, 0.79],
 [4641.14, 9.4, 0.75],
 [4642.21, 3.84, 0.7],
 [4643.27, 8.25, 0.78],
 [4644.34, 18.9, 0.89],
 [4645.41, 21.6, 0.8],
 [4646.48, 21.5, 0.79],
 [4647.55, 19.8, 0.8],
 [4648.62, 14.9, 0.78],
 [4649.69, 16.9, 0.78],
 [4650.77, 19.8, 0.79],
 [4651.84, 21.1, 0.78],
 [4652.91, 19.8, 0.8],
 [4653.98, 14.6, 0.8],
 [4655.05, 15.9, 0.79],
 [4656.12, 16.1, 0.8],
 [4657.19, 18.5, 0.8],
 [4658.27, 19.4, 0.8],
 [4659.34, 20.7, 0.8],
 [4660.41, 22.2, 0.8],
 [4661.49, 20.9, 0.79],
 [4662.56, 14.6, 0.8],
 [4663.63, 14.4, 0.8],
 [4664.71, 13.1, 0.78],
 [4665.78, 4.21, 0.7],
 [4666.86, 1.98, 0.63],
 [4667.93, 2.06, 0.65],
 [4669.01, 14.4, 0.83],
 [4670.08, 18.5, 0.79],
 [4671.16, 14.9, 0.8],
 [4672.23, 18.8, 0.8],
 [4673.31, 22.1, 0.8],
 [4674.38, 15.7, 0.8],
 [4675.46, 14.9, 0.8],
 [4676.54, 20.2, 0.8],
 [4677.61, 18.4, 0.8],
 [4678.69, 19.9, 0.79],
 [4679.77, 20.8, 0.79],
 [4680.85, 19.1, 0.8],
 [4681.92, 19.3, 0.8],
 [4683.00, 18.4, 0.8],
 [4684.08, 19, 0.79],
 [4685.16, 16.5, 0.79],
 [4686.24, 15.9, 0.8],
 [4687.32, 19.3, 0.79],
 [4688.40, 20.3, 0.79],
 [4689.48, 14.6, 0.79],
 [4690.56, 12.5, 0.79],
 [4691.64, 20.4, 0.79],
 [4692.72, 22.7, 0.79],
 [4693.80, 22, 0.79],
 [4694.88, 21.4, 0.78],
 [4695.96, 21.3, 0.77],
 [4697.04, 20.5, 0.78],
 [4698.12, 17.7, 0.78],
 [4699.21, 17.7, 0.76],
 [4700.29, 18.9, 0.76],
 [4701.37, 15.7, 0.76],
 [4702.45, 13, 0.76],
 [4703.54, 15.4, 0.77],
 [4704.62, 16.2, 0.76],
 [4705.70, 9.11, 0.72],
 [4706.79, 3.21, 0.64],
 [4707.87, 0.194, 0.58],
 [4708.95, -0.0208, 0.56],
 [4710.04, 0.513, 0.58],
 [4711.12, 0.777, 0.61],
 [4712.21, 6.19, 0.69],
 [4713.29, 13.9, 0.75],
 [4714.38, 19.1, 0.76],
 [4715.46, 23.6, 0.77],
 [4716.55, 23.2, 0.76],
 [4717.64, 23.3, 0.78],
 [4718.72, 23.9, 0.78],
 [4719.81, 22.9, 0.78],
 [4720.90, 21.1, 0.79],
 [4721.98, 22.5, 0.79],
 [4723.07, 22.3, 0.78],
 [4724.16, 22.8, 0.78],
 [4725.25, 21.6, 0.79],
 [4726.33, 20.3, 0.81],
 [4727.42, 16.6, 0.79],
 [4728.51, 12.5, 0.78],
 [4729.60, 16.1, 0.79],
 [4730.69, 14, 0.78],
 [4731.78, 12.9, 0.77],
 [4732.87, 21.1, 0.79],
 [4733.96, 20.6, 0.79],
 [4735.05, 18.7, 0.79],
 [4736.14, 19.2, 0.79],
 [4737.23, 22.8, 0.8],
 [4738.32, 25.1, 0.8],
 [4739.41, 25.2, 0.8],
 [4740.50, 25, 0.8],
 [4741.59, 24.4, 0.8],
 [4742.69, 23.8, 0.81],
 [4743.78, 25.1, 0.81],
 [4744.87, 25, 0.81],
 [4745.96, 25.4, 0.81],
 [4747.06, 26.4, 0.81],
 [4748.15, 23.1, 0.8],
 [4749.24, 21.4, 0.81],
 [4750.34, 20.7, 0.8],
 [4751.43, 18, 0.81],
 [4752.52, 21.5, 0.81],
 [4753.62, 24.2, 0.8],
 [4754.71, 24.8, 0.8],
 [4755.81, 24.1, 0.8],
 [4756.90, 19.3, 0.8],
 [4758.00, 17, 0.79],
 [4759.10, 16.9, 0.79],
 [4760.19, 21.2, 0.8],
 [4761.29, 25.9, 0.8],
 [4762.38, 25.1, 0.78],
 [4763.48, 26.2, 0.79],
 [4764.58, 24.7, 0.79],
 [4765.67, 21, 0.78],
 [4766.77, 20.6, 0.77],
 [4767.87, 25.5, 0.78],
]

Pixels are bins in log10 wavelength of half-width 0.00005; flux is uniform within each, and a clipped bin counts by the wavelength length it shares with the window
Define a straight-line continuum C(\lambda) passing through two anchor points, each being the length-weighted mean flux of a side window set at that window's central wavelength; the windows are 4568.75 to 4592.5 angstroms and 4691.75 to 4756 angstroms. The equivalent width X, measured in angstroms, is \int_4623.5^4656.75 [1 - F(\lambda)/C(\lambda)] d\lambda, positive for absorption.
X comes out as 4.2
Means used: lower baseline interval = 15.9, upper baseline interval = 18.6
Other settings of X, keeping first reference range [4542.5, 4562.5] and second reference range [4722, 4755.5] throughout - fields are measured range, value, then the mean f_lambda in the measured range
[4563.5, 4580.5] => 3.29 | 16.4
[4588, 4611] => 7.11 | 14.2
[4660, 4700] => 7.57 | 17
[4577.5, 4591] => 2.28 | 17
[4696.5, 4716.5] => 8.63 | 12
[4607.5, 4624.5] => 9.15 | 9.52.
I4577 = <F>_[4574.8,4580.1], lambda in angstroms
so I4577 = 18.2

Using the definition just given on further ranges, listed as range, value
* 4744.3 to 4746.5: 25.3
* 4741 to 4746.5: 24.7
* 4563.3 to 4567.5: 21.2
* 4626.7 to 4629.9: 11.7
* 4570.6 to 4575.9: 16.5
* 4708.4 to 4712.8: 2.01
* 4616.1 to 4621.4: 6.1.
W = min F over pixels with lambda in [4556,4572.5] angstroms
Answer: 2.14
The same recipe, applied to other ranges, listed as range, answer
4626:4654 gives 2.96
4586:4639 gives 0.0176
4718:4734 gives 12.5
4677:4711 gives -0.0208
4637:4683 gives 1.98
